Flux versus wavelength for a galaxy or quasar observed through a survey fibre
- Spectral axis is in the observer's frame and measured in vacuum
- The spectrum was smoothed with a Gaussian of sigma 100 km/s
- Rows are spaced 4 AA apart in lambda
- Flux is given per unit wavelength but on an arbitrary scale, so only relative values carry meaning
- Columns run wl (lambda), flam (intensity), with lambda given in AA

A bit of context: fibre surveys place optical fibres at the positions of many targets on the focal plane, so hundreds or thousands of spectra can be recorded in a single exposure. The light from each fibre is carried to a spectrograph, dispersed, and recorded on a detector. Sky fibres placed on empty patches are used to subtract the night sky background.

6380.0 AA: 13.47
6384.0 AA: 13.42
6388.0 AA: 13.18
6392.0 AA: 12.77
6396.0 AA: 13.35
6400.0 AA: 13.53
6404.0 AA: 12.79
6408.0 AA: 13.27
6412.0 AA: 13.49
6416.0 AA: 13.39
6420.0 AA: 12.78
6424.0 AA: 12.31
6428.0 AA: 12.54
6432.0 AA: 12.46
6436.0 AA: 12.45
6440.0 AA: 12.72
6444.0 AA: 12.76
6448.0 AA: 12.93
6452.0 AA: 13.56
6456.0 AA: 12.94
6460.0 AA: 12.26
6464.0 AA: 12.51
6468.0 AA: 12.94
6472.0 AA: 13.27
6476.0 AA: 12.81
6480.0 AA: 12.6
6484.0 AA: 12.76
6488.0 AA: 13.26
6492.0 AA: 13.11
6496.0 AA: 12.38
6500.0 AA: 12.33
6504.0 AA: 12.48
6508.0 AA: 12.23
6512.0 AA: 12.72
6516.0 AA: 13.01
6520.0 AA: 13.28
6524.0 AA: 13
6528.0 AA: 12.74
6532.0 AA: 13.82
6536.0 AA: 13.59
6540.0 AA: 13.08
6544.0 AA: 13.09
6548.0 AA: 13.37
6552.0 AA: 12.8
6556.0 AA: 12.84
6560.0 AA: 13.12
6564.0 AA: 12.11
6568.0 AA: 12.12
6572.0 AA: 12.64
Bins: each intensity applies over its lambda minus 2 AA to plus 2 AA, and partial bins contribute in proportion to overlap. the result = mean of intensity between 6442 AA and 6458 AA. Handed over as 13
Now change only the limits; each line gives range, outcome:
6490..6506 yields 12.6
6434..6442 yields 12.6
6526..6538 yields 13.4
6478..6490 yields 12.9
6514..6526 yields 13.1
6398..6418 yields 13.3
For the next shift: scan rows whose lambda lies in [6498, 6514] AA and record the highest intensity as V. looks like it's 12.72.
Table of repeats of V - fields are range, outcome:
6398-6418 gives 13.53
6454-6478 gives 13.27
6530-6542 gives 13.82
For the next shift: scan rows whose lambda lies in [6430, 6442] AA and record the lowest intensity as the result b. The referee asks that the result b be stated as 12.45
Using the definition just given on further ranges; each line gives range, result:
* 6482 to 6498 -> 12.38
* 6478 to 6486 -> 12.6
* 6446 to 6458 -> 12.93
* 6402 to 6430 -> 12.31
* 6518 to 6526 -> 13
